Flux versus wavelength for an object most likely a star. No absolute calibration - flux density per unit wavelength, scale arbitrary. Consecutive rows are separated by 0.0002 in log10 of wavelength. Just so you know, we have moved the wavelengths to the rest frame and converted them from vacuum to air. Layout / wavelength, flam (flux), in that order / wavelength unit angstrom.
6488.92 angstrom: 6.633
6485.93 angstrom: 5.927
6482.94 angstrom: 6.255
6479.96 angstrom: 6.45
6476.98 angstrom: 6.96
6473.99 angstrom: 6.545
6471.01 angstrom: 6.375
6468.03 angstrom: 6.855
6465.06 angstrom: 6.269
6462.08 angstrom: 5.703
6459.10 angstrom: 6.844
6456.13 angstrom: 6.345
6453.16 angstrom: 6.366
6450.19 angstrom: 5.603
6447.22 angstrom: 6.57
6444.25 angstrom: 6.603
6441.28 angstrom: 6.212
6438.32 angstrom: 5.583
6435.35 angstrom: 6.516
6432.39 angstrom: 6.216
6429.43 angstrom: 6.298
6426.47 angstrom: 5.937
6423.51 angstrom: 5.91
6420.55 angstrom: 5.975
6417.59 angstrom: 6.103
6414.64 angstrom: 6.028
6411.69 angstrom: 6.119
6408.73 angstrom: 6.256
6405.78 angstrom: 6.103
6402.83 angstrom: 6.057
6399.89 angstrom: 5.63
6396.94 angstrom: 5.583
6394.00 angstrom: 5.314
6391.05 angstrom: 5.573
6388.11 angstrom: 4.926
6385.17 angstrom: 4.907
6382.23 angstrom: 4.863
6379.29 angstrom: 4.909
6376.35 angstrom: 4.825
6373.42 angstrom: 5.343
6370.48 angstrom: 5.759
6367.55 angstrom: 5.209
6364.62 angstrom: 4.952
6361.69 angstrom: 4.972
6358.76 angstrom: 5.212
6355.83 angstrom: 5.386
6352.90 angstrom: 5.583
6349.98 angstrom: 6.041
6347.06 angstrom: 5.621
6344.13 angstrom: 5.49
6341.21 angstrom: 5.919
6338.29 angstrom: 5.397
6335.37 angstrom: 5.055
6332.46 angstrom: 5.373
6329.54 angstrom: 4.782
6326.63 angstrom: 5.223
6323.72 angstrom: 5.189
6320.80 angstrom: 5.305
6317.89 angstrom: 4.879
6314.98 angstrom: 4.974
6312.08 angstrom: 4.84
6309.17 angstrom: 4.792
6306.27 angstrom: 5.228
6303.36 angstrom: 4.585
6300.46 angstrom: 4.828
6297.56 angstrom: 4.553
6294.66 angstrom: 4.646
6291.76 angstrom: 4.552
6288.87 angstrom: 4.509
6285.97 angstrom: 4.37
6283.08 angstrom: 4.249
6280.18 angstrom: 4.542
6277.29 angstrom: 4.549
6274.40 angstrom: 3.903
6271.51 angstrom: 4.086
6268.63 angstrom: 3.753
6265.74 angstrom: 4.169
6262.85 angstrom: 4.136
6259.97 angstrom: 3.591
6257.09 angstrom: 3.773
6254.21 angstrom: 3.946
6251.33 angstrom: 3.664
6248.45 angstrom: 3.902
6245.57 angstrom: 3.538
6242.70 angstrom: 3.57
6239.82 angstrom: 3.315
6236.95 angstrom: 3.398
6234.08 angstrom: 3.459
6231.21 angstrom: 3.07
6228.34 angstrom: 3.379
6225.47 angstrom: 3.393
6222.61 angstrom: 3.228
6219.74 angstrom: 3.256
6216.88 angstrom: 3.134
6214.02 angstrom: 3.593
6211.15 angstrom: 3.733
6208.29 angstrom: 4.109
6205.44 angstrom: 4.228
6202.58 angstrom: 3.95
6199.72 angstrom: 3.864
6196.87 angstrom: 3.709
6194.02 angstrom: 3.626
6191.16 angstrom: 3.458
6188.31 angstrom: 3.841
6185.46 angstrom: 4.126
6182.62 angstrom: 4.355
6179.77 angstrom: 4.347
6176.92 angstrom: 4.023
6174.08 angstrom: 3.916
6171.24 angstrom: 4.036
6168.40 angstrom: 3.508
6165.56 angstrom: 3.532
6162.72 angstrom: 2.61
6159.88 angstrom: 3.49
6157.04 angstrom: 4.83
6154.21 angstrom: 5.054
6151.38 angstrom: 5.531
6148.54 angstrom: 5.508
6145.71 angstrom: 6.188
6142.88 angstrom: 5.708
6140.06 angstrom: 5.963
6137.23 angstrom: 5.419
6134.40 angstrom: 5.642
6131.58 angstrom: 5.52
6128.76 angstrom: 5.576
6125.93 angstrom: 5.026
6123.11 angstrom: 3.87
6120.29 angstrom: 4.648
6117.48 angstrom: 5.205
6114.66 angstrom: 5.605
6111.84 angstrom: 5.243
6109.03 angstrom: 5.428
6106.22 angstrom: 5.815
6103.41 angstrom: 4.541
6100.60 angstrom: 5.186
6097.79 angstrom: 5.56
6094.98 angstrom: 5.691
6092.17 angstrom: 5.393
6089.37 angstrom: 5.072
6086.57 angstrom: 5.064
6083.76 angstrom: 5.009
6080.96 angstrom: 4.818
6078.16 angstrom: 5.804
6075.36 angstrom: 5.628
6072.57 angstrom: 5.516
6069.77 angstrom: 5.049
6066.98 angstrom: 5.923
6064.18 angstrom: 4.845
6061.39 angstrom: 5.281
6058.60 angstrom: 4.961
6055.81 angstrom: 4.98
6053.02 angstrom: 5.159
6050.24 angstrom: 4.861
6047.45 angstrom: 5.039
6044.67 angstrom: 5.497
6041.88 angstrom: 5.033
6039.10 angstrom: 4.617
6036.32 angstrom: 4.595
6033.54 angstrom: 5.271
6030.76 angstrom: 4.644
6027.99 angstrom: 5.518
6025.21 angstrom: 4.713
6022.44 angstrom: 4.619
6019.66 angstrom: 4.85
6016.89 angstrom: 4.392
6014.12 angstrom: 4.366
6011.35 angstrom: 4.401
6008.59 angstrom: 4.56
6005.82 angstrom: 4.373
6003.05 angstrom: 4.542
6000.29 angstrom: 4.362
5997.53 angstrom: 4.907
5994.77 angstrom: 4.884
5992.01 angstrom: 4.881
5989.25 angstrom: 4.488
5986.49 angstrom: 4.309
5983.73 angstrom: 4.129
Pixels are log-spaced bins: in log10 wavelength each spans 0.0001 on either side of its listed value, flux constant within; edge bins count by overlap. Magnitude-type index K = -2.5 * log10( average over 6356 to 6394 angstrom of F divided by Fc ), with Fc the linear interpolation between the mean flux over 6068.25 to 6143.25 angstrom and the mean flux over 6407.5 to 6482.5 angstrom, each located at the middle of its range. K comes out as 0.18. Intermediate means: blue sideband 5.29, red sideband 6.27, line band 5.14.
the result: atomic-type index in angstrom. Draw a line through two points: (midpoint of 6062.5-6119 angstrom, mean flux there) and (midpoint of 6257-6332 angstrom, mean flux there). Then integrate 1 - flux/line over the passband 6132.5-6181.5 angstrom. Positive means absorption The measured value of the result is 4.0 angstrom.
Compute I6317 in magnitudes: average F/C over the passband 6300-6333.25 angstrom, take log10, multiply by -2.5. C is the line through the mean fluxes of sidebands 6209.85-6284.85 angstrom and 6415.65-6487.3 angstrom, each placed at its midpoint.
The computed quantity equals -0.095 mag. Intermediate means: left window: 3.71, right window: 6.27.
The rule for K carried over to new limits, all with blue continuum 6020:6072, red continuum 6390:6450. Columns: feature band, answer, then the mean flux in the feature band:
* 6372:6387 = 0.190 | 4.97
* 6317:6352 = 0.084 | 5.37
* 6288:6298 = 0.237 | 4.57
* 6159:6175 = 0.461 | 3.5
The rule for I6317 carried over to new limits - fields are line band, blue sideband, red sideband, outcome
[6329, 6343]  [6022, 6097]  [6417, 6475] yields 0.11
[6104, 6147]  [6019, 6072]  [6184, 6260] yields -0.22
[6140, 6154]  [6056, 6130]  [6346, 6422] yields -0.09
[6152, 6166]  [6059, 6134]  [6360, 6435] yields 0.30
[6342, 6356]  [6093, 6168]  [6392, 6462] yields 0.03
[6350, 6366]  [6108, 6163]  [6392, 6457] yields 0.11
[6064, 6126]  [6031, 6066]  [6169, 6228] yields -0.13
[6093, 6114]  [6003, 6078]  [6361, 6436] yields -0.06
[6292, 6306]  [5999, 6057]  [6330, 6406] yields 0.12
